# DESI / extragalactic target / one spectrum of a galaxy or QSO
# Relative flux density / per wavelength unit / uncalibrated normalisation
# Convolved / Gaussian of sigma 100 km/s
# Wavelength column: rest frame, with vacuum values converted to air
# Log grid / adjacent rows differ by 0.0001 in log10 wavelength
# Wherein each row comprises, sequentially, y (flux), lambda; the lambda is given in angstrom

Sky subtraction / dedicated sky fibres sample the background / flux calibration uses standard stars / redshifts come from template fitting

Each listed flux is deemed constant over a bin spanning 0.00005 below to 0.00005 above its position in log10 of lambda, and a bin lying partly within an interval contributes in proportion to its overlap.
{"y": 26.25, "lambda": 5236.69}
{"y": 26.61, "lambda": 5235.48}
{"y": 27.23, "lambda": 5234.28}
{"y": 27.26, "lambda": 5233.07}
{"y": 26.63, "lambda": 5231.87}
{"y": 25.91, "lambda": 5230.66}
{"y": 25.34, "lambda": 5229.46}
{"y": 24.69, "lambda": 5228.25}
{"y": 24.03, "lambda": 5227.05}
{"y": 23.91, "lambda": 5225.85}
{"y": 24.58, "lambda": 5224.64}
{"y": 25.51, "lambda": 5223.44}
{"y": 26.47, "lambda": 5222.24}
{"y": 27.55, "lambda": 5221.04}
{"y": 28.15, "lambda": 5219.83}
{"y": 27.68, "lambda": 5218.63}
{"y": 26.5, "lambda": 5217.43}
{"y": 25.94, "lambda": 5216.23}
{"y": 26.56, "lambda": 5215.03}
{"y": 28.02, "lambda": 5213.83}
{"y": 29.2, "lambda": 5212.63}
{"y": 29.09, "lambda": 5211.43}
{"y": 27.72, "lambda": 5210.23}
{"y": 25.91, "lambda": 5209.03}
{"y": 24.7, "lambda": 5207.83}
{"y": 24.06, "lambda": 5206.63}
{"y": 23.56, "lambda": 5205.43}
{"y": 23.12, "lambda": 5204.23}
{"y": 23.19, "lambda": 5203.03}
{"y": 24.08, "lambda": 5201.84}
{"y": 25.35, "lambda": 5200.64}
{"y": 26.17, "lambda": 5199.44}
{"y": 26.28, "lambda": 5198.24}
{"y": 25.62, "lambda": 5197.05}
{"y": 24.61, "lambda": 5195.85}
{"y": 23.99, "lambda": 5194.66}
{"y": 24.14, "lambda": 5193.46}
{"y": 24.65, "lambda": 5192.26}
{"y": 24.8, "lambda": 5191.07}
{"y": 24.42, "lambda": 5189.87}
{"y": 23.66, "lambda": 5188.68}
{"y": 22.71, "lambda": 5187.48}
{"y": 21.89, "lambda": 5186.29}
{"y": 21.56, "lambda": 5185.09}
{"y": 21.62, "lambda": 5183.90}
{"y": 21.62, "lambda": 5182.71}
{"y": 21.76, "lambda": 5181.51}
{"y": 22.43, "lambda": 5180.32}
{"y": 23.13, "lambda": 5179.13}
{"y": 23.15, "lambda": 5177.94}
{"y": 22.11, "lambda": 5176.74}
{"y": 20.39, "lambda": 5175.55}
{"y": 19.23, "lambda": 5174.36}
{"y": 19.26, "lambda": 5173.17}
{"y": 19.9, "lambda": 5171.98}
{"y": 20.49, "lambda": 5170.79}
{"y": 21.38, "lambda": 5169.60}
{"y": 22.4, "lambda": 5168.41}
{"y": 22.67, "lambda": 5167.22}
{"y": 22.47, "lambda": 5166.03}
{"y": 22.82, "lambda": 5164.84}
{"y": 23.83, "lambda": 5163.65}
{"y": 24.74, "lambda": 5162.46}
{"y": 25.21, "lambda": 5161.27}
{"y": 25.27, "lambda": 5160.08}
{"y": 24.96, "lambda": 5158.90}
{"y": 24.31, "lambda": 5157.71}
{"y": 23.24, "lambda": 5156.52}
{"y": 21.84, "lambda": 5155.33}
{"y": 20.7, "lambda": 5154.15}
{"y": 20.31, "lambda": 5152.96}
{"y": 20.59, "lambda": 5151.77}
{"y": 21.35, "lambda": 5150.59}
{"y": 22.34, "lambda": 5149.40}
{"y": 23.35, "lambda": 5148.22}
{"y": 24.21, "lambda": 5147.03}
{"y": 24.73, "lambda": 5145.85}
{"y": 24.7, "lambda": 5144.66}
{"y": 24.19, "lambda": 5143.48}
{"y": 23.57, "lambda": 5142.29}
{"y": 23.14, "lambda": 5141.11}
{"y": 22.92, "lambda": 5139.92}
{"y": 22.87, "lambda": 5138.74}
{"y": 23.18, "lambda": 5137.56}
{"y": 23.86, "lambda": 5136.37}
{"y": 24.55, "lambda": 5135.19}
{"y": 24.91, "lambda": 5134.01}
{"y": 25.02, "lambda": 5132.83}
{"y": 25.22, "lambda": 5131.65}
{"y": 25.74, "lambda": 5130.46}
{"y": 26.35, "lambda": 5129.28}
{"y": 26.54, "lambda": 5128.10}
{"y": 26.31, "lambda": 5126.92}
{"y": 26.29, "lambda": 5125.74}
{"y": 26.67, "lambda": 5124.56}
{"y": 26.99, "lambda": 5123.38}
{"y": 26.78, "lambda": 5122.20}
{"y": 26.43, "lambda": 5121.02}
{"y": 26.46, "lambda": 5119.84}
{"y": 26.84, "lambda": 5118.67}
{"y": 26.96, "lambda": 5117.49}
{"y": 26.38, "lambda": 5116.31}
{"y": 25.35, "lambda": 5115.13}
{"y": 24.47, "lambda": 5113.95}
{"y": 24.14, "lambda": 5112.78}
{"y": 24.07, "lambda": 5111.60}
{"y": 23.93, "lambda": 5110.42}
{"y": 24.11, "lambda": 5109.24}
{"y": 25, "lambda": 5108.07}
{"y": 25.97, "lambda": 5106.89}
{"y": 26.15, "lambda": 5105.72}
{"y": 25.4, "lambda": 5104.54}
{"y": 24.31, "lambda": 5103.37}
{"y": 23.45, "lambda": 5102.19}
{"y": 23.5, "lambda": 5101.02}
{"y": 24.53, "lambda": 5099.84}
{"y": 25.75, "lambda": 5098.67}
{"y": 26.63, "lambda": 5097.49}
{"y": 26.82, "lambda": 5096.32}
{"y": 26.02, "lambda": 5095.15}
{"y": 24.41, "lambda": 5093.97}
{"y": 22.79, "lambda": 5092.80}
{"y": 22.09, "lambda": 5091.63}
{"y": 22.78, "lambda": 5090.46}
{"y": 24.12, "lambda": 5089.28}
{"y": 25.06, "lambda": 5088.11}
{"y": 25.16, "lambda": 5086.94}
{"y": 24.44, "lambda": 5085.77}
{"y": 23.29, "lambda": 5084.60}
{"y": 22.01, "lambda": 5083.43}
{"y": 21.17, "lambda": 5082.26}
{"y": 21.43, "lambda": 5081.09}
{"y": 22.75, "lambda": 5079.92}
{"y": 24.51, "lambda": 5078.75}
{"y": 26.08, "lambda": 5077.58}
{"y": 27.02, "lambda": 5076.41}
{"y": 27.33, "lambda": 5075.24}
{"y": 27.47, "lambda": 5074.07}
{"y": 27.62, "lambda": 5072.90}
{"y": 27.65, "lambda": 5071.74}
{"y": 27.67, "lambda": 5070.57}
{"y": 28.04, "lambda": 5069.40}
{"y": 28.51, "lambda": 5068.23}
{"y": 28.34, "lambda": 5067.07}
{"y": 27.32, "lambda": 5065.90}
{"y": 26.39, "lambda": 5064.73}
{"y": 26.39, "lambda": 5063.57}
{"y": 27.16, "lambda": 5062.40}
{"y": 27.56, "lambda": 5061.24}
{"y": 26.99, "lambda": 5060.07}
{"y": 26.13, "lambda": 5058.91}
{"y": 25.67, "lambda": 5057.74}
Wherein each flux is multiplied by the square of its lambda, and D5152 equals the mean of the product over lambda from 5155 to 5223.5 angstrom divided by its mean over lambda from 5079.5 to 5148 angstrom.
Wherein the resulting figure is 1.0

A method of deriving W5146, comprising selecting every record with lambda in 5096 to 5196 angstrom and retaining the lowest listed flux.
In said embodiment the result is 19.23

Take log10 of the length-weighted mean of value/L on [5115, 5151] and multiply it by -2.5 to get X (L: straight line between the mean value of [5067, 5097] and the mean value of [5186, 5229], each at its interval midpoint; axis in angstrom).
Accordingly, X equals 0.01 mag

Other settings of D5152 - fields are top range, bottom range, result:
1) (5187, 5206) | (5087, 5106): 1.03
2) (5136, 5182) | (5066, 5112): 0.93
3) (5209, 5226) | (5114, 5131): 1.06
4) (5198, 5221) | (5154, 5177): 1.18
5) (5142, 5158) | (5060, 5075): 0.86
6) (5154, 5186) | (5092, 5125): 0.90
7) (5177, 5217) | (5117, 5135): 0.96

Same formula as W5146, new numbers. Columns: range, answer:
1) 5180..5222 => 21.56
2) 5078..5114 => 21.17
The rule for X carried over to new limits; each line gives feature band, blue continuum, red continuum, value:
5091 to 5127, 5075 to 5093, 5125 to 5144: -0.05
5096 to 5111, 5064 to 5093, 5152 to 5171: -0.02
